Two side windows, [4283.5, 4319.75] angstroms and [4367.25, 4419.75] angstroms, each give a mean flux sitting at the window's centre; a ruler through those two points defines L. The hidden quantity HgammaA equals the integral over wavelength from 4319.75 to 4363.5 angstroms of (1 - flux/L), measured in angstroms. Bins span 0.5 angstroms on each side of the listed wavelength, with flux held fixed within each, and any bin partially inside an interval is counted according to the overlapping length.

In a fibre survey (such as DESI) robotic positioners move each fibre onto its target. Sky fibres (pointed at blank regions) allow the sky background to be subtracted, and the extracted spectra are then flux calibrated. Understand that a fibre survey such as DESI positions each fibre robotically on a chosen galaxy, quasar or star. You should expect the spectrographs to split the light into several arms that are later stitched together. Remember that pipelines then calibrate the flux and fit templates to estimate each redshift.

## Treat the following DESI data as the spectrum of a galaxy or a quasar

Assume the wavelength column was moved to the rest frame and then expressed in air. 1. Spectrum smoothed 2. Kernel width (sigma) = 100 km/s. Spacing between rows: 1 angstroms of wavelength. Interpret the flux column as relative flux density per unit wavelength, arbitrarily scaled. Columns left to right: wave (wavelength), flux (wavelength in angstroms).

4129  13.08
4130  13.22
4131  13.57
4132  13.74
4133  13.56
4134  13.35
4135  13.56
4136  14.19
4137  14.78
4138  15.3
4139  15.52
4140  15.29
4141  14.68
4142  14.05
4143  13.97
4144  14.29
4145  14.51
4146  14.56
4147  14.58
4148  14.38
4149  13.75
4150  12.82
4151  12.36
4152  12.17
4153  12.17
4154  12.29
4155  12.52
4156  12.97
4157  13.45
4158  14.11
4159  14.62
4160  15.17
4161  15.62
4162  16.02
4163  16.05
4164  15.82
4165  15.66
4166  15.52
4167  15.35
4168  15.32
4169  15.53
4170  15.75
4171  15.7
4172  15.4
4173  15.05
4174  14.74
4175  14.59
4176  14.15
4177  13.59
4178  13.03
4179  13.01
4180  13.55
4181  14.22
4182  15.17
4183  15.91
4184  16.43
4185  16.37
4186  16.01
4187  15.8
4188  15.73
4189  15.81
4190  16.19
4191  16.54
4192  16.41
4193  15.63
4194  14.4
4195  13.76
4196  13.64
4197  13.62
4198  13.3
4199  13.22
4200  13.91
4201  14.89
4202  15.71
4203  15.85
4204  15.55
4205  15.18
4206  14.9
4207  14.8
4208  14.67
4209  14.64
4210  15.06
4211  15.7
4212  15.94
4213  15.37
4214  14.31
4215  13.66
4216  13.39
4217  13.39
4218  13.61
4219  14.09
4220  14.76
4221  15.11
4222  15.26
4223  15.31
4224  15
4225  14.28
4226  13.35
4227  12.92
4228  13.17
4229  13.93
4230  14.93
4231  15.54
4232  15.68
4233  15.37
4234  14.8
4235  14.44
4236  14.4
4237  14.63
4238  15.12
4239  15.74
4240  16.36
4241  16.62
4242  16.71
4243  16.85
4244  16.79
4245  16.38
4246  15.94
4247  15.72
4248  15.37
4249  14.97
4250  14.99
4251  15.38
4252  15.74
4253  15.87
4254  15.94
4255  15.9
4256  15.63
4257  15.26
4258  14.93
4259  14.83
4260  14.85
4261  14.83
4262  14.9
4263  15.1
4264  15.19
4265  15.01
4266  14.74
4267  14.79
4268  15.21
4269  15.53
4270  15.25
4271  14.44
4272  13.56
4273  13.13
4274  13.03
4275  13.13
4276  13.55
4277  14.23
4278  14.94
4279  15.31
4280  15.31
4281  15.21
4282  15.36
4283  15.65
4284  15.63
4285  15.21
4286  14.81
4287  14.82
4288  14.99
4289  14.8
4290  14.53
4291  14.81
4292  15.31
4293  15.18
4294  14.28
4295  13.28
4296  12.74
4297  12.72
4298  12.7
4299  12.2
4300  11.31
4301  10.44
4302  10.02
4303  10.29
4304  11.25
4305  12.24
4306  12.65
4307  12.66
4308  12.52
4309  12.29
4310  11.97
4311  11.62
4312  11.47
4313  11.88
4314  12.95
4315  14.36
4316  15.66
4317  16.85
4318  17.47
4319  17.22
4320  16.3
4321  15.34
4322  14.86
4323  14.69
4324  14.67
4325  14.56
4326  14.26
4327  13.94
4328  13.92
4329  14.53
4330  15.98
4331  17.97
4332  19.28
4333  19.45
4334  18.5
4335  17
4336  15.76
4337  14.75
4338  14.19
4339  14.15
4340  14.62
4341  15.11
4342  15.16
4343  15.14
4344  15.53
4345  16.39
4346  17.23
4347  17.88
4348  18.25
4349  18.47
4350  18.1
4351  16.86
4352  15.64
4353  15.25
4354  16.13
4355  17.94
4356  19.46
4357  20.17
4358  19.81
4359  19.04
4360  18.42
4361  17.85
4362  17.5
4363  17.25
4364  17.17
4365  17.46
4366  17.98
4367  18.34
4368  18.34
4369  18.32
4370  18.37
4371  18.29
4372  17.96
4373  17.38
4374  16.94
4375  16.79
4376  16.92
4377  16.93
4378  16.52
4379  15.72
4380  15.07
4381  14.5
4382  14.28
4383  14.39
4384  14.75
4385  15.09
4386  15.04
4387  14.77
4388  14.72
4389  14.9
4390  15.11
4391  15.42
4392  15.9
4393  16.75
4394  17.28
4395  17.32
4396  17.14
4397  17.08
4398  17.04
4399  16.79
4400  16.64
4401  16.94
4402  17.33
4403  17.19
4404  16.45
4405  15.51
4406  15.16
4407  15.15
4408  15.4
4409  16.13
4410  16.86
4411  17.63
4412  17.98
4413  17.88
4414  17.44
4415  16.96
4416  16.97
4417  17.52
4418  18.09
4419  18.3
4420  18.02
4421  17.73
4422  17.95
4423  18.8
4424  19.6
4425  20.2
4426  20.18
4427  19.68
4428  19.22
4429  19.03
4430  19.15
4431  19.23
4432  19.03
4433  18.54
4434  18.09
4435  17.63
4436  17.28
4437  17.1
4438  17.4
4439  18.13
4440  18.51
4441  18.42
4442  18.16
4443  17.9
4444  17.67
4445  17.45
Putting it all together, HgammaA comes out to -5.0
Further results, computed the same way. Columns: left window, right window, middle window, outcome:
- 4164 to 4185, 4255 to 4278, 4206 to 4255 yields -1.0 angstroms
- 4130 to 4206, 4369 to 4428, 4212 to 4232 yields 1.0 angstroms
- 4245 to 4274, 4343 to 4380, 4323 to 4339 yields 0.9 angstroms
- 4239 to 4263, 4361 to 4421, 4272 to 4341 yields 7.6 angstroms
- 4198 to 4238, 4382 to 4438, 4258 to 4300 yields 2.5 angstroms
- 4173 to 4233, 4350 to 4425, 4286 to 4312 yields 4.9 angstroms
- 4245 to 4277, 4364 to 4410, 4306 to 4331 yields 2.1 angstroms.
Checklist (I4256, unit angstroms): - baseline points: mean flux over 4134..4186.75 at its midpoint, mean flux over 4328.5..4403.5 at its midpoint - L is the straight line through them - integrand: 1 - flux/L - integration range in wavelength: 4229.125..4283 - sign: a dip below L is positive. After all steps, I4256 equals 1.4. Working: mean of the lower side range 14.5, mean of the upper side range 16.7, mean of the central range 15.2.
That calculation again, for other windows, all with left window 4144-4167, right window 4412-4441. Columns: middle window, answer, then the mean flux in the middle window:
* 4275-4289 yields 1.0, 14.9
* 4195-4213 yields 0.2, 14.7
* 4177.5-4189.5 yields -0.4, 15.1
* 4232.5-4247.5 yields -0.2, 15.7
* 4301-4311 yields 2.9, 11.7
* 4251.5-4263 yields 0.3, 15.3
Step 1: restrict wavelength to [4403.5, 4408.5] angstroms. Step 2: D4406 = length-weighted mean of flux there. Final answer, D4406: 15.5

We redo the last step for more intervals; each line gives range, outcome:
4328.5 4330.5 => 15.3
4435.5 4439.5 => 17.5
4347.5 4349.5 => 18.4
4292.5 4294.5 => 14.7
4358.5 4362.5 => 18.2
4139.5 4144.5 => 14.5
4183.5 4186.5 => 16.3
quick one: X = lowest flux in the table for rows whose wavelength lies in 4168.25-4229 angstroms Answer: 12.92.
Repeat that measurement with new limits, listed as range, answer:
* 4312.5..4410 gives 11.88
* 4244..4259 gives 14.83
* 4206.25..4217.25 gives 13.39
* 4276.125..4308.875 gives 10.02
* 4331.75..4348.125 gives 14.15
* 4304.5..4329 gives 11.47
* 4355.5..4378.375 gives 16.52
